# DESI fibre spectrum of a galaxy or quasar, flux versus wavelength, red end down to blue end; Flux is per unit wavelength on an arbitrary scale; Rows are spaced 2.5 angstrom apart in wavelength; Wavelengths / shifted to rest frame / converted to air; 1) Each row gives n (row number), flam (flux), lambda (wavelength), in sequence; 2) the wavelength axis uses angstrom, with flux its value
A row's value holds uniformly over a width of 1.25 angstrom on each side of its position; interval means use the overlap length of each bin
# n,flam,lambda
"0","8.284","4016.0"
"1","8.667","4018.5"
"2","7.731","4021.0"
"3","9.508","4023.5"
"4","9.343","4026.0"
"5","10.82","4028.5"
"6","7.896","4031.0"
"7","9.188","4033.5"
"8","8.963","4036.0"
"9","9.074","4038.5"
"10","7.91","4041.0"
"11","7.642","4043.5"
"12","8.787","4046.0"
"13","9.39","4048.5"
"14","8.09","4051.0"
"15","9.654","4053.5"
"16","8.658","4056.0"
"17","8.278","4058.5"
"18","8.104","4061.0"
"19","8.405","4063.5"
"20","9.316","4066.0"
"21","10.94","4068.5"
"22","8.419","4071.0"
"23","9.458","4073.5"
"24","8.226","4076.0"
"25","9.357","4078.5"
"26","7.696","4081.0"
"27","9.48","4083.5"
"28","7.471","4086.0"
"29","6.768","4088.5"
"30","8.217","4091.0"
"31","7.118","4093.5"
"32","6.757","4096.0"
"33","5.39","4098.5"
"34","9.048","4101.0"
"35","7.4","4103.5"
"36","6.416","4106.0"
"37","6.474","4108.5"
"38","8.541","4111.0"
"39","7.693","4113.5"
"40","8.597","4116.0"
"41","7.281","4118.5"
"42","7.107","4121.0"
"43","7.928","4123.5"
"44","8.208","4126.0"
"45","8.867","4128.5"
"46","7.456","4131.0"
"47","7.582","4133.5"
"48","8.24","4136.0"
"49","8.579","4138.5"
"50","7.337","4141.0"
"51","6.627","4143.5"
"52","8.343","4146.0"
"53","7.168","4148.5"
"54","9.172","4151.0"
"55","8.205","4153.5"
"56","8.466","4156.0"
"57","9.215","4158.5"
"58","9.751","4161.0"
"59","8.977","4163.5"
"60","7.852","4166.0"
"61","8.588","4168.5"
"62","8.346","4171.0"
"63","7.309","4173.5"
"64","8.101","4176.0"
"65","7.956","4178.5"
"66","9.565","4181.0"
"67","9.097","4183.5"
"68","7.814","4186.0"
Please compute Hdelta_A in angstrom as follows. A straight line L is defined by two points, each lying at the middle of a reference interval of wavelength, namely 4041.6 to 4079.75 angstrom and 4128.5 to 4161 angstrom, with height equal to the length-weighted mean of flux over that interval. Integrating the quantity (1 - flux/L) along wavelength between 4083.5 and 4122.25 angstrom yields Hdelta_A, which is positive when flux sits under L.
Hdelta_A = 4.8 angstrom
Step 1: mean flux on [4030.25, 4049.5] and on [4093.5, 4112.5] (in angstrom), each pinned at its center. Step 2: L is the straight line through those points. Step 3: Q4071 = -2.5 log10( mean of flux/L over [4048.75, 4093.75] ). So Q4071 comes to -0.09 mag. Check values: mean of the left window 8.61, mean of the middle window 8.59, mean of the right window 7.15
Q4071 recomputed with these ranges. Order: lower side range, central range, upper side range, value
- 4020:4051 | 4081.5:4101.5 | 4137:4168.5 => 0.150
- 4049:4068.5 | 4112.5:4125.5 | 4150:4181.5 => 0.121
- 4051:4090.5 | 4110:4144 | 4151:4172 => 0.106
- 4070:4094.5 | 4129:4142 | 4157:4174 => 0.077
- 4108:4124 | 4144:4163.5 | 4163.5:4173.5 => -0.062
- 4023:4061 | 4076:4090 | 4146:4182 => 0.071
